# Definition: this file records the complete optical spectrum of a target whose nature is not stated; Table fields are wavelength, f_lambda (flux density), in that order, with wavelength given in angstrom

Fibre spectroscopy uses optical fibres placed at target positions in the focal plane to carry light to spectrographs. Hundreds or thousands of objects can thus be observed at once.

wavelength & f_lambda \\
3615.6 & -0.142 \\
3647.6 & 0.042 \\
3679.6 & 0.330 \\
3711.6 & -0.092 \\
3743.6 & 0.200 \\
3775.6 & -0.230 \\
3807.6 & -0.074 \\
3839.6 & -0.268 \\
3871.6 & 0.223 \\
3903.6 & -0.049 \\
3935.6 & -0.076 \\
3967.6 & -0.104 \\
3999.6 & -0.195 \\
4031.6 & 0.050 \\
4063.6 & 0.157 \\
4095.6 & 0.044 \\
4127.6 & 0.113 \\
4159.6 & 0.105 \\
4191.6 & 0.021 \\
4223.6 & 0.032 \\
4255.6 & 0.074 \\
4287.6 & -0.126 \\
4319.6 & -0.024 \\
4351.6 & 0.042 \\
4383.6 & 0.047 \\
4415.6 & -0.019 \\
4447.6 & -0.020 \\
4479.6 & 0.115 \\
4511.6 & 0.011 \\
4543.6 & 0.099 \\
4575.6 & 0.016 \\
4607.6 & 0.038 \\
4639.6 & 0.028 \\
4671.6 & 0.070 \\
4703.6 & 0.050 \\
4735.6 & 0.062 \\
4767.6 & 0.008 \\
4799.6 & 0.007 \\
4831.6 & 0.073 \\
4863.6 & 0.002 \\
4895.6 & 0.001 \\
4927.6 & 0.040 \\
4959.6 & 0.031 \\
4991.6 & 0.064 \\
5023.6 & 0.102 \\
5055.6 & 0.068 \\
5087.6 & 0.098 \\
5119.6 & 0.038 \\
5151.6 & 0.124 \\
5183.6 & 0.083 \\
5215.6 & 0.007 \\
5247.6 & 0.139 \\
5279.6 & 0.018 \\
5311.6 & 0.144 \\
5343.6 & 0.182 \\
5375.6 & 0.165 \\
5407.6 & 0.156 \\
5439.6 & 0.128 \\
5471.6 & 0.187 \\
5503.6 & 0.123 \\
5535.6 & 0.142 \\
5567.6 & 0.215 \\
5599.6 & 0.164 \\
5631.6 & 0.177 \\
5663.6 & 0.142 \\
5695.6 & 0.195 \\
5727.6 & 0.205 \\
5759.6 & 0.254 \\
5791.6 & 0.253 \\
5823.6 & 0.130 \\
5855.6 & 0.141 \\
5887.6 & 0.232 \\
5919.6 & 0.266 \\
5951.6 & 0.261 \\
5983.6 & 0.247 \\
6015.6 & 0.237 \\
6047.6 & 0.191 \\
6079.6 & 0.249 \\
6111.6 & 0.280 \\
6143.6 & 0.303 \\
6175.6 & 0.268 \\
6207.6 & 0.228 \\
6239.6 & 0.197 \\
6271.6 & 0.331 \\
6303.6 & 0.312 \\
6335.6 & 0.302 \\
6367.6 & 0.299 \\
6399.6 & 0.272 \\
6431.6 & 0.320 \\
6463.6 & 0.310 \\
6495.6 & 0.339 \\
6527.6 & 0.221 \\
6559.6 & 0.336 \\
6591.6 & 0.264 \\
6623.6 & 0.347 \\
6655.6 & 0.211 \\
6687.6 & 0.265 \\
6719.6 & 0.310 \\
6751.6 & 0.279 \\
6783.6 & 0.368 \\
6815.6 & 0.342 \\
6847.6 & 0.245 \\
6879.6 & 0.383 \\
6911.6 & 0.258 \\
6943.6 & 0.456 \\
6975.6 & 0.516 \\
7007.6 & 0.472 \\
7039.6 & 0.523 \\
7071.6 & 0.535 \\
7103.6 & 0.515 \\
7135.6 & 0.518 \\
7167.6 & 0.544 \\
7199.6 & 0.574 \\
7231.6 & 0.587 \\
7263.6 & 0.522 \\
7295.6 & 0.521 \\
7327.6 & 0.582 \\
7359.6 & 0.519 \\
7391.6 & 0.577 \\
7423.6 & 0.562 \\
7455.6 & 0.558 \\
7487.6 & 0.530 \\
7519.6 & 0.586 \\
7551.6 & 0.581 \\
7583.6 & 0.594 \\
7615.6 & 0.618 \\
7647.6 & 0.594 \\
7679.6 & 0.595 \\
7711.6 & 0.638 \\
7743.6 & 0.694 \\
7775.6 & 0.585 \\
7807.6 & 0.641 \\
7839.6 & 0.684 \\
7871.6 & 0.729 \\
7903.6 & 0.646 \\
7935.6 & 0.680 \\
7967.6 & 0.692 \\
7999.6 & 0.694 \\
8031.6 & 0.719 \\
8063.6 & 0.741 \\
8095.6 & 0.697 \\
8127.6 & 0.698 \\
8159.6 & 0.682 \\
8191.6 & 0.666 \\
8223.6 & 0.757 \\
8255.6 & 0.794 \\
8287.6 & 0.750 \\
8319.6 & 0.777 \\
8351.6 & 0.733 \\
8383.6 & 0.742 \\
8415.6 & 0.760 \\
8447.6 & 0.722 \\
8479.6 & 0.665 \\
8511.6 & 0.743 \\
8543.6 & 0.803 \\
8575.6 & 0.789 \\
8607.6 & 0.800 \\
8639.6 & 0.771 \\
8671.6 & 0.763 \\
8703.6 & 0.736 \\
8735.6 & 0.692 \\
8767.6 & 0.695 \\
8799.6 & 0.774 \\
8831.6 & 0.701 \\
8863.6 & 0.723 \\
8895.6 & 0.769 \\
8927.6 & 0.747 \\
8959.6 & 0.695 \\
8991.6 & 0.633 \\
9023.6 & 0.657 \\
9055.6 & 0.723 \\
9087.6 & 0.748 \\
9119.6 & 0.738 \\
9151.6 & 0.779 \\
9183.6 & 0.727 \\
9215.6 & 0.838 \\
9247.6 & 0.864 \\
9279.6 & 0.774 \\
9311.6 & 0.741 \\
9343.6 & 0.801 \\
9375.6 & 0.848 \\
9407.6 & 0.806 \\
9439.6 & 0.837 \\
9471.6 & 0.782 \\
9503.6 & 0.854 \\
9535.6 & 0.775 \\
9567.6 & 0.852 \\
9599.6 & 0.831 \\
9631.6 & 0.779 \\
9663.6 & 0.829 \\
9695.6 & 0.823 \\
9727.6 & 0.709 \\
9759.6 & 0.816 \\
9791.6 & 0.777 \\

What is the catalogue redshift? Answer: 0.741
